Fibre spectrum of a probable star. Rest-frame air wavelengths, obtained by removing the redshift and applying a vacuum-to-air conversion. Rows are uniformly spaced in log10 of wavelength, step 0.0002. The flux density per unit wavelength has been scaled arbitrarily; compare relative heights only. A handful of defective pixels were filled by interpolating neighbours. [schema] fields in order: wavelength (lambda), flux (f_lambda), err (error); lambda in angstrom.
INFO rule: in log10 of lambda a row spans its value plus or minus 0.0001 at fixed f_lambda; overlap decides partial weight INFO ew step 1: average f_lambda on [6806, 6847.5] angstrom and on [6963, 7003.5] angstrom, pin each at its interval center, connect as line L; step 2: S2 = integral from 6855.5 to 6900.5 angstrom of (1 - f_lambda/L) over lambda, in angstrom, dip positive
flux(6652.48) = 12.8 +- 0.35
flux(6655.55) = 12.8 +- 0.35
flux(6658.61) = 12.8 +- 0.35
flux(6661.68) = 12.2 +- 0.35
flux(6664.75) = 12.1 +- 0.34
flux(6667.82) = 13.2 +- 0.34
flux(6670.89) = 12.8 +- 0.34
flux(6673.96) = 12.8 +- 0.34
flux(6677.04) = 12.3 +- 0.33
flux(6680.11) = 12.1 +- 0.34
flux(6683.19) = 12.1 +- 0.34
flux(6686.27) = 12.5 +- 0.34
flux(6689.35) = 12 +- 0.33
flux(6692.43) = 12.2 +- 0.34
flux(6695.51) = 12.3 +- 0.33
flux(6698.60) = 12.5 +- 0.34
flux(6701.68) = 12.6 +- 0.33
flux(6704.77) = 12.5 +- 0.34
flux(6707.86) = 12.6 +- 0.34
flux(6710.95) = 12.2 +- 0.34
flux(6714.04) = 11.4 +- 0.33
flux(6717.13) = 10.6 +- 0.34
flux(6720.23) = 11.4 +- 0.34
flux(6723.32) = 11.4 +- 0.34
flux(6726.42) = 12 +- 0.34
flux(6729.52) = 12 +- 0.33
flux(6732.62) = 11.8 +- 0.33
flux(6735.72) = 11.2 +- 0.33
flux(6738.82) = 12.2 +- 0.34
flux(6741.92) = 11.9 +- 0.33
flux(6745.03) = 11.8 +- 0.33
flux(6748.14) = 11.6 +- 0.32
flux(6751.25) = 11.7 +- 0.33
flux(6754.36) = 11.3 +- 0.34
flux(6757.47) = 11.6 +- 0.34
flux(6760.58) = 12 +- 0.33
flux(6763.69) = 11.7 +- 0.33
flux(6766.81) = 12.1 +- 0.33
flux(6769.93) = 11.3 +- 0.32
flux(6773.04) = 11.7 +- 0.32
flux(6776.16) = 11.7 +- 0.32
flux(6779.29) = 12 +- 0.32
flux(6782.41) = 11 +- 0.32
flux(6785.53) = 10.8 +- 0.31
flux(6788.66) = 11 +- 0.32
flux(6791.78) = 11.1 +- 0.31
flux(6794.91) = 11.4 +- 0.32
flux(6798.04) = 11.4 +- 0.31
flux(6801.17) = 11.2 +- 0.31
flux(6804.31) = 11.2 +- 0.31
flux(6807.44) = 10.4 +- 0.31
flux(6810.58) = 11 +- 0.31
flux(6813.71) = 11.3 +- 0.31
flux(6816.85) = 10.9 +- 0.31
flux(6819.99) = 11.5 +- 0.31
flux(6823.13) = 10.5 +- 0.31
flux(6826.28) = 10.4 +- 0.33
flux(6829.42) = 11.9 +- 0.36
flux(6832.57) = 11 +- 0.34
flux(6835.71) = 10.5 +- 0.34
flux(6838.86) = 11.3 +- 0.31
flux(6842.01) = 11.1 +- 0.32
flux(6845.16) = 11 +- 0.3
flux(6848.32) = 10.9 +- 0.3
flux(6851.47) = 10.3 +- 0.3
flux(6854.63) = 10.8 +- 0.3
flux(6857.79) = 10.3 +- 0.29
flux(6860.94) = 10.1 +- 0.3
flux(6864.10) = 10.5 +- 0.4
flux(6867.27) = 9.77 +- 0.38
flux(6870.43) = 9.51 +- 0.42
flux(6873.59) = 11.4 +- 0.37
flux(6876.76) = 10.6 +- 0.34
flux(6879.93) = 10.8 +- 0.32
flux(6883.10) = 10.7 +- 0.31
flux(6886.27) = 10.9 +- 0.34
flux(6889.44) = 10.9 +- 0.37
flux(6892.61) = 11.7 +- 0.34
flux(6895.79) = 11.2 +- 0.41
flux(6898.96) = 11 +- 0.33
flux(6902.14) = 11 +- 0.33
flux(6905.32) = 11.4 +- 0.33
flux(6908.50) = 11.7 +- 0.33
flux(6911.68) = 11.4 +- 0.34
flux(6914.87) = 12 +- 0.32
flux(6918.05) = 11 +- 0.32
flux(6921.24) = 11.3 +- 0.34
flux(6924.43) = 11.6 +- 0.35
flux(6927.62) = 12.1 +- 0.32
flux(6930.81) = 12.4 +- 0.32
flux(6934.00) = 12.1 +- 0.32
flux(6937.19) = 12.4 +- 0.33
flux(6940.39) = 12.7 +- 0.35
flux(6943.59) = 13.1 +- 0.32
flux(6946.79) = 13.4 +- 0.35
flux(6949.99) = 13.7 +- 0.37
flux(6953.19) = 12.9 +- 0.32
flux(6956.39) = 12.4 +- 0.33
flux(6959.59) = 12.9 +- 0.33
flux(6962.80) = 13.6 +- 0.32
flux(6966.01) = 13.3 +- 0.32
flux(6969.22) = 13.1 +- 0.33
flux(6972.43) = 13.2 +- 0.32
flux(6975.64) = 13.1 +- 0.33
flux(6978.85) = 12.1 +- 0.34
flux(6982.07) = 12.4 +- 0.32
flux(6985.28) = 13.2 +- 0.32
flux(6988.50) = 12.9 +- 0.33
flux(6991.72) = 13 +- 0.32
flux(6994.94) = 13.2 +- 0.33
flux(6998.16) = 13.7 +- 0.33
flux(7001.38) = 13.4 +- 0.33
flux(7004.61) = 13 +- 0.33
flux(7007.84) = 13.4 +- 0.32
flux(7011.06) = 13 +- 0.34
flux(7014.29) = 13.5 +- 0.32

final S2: 3.85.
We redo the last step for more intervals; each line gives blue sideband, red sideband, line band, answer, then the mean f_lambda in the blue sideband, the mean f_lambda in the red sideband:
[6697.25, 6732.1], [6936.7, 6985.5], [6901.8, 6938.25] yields 3.09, 11.9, 13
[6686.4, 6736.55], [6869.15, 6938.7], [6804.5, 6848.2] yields 2.23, 11.9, 11.3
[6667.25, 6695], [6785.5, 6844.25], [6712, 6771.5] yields 0.79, 12.4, 11.1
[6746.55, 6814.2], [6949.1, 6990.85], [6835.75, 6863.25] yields 2.89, 11.4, 13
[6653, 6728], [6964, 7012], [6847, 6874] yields 5.02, 12.2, 13.1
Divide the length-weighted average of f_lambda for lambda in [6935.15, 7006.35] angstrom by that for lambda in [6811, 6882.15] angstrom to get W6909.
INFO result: 1.2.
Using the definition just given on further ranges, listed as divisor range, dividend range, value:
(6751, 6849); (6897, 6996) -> 1.11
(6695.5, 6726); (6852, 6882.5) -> 0.87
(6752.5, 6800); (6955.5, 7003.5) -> 1.14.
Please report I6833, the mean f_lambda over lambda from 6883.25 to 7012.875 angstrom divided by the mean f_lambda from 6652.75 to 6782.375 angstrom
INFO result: 1.0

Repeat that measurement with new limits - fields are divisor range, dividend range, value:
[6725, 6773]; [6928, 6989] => 1.10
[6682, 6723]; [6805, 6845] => 0.91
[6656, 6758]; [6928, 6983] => 1.07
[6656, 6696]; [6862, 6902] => 0.86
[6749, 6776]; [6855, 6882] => 0.89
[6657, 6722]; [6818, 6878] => 0.87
